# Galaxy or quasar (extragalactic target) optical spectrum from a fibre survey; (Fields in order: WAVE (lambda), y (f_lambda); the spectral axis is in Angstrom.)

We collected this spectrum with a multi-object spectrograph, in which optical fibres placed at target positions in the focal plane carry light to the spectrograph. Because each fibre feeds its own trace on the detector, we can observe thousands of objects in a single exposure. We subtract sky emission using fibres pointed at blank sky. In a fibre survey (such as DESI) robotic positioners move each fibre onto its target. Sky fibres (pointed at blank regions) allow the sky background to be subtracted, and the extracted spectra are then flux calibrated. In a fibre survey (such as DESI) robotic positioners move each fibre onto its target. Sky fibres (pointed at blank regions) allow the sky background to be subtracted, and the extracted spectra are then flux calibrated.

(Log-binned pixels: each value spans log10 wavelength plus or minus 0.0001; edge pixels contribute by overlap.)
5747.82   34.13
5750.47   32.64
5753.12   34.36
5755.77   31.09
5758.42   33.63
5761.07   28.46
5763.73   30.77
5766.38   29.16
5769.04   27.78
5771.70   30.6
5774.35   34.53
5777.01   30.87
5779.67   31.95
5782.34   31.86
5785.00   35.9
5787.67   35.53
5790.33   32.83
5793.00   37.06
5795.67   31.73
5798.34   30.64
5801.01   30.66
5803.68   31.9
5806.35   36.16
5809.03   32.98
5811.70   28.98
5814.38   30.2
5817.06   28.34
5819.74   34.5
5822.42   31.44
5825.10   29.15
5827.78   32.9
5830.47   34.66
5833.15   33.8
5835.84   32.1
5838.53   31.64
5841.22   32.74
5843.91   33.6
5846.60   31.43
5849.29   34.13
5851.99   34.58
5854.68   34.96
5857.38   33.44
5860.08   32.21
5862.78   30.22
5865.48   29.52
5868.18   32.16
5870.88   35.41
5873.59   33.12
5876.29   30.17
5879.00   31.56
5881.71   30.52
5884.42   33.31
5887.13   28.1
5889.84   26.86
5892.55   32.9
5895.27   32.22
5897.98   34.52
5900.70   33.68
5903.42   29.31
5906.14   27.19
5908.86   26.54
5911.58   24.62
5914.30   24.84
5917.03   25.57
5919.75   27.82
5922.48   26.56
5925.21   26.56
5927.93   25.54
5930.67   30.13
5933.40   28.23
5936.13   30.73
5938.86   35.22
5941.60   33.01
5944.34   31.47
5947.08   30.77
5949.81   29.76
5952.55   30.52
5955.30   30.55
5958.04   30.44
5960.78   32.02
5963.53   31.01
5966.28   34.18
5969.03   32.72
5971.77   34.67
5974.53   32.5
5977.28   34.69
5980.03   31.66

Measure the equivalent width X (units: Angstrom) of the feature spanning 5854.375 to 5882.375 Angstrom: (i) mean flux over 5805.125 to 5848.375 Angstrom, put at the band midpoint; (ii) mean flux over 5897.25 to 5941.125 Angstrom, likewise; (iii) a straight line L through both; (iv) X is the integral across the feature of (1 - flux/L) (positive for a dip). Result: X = -1.4 Angstrom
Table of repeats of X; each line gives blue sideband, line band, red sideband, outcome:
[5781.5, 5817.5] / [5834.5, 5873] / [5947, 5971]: -0.6 Angstrom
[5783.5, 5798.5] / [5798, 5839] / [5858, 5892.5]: 1.6 Angstrom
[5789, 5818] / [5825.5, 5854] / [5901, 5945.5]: -2.0 Angstrom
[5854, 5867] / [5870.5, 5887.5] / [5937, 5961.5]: 0.0 Angstrom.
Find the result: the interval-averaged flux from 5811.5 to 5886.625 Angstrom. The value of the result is 32.2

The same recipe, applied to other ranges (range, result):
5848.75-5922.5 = 30.6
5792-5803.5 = 32.3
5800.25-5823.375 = 31.7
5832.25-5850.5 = 32.7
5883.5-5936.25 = 28.7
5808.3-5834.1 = 31.6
